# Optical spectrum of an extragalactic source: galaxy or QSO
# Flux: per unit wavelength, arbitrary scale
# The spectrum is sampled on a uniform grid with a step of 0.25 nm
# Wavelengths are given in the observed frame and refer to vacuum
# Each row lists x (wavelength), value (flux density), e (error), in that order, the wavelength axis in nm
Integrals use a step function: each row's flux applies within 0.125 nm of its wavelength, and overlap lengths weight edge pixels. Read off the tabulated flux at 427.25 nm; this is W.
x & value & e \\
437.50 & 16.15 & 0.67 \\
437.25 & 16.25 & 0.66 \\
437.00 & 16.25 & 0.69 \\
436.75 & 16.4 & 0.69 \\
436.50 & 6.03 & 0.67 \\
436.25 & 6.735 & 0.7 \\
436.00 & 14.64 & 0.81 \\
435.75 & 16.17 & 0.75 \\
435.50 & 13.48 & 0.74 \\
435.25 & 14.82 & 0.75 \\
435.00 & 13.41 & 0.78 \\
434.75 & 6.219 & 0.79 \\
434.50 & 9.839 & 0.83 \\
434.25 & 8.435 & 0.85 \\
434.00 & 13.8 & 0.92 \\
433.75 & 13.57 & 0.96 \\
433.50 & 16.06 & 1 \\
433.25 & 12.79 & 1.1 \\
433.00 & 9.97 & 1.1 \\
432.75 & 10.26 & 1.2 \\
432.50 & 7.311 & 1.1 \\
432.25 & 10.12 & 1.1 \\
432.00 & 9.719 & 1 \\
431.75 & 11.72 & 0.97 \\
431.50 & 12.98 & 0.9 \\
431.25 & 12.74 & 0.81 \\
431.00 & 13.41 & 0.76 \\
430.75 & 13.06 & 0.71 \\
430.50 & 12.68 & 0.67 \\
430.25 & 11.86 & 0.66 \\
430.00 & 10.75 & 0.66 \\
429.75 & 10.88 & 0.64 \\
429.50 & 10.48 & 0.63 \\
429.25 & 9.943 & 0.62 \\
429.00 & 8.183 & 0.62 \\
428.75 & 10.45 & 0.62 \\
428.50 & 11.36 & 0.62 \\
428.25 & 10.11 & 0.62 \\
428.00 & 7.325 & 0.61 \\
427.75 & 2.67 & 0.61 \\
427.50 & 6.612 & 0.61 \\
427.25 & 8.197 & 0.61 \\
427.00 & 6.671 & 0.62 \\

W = 8.197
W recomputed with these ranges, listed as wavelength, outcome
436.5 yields 6.03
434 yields 13.8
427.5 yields 6.612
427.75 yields 2.67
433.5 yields 16.06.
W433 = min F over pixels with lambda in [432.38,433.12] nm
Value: 7.311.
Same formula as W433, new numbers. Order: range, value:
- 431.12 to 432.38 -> 9.719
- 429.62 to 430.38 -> 10.75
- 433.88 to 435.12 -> 6.219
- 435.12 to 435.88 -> 13.48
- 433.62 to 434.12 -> 13.57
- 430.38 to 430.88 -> 12.68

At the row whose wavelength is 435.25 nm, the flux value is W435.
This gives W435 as 14.82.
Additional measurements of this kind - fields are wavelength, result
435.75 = 16.17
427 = 6.671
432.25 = 10.12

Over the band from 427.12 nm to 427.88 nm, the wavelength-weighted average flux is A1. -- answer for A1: 5.84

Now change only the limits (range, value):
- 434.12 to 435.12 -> 9.48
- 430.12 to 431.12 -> 12.7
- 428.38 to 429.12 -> 10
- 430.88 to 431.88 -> 12.7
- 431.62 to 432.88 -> 9.84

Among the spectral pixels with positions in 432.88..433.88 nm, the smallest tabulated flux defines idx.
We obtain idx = 9.97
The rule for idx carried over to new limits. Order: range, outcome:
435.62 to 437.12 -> 6.03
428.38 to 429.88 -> 8.183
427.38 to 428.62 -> 2.67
